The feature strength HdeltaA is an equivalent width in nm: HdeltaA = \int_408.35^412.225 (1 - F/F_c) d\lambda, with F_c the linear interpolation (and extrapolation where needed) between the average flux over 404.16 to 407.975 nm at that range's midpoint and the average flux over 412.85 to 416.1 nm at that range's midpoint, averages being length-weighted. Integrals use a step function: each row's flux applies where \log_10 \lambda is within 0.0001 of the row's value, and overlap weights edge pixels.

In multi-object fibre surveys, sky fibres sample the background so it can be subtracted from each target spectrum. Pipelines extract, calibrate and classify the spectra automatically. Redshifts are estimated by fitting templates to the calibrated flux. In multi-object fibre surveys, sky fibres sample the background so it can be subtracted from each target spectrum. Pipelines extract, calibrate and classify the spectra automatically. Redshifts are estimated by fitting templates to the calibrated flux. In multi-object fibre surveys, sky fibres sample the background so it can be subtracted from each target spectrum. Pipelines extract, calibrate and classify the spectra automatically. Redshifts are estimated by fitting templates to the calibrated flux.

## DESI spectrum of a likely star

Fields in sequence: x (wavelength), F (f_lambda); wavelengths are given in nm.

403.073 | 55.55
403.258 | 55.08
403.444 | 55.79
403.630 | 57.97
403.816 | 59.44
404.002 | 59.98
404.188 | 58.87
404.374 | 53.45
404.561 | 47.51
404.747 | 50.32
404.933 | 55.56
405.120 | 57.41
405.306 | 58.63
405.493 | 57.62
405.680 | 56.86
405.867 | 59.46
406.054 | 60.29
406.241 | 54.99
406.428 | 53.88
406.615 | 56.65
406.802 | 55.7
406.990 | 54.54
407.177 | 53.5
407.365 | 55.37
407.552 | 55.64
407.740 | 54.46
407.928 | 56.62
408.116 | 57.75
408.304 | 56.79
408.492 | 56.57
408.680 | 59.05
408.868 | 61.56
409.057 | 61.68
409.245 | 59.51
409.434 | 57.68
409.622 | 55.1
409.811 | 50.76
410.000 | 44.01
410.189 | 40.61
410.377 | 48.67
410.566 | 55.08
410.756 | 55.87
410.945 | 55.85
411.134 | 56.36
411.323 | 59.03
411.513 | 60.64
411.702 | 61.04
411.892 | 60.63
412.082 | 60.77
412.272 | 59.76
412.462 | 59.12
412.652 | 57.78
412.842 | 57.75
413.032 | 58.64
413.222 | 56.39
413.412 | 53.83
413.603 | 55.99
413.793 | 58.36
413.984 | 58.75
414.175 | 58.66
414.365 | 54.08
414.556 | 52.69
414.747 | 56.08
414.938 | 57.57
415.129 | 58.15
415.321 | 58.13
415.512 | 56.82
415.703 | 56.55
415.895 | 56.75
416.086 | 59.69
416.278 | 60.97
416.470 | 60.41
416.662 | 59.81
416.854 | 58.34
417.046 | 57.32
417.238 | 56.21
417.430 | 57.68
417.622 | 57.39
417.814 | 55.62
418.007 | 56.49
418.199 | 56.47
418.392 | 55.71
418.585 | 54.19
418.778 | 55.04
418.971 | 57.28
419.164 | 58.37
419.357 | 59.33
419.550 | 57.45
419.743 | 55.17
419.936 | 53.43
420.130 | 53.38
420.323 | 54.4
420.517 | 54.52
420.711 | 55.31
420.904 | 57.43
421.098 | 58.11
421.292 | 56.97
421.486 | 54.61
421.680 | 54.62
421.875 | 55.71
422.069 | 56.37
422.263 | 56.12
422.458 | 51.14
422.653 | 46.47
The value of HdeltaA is 0.01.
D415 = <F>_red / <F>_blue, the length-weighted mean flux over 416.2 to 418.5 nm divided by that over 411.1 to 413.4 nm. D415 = 0.98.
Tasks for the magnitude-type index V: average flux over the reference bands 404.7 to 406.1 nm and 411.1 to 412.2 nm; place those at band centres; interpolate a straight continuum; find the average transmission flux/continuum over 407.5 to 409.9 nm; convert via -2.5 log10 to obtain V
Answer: 0.03 mag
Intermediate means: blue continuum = 57.1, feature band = 57.2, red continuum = 59.9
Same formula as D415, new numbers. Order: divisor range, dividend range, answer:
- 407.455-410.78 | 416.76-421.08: 1.03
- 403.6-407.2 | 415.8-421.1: 1.01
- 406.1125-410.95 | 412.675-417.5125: 1.05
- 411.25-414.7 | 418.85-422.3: 0.97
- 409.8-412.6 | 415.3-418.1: 1.04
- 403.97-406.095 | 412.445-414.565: 1.01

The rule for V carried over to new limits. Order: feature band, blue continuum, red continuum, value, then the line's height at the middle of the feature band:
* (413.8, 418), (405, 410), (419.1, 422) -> -0.03 mag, 56.2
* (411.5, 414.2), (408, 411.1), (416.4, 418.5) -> -0.05 mag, 55.9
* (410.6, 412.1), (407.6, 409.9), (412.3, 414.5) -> -0.02 mag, 57.2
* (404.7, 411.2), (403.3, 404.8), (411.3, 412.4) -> 0.05 mag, 57.9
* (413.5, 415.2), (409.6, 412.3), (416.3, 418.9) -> -0.01 mag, 56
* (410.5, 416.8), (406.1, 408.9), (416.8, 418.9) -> -0.03 mag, 56.3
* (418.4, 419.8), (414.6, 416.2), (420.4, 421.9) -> -0.01 mag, 56.4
